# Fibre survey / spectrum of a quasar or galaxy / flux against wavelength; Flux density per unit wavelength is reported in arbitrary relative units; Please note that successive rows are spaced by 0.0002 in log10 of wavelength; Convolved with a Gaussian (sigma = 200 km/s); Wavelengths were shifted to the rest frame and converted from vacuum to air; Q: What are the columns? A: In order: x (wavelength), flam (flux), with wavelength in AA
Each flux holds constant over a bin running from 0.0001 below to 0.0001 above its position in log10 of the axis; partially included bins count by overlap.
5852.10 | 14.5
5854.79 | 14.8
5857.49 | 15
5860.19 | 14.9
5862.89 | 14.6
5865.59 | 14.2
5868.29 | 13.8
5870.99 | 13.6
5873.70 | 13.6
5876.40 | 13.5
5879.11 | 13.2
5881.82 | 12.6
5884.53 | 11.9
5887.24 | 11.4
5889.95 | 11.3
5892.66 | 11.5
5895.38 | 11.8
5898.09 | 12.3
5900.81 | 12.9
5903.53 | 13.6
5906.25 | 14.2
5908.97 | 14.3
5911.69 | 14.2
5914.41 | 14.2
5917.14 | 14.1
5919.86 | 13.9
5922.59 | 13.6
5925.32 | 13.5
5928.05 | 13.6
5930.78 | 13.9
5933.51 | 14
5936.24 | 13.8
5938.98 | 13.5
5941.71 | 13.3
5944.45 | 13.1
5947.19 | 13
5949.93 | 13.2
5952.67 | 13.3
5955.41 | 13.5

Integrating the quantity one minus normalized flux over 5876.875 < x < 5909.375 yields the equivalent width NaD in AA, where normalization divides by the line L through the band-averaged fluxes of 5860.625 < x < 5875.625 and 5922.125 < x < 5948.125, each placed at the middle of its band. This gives 3.0 AA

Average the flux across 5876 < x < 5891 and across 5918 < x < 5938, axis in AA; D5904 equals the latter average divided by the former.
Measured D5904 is 1.12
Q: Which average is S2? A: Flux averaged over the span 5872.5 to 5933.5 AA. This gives 13.2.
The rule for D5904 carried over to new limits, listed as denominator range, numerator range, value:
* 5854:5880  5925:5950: 0.96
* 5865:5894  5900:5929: 1.09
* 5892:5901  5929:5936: 1.15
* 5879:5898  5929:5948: 1.14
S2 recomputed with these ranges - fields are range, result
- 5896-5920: 13.7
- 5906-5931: 13.9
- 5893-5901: 12.1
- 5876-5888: 12.5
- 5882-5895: 11.6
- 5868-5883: 13.4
